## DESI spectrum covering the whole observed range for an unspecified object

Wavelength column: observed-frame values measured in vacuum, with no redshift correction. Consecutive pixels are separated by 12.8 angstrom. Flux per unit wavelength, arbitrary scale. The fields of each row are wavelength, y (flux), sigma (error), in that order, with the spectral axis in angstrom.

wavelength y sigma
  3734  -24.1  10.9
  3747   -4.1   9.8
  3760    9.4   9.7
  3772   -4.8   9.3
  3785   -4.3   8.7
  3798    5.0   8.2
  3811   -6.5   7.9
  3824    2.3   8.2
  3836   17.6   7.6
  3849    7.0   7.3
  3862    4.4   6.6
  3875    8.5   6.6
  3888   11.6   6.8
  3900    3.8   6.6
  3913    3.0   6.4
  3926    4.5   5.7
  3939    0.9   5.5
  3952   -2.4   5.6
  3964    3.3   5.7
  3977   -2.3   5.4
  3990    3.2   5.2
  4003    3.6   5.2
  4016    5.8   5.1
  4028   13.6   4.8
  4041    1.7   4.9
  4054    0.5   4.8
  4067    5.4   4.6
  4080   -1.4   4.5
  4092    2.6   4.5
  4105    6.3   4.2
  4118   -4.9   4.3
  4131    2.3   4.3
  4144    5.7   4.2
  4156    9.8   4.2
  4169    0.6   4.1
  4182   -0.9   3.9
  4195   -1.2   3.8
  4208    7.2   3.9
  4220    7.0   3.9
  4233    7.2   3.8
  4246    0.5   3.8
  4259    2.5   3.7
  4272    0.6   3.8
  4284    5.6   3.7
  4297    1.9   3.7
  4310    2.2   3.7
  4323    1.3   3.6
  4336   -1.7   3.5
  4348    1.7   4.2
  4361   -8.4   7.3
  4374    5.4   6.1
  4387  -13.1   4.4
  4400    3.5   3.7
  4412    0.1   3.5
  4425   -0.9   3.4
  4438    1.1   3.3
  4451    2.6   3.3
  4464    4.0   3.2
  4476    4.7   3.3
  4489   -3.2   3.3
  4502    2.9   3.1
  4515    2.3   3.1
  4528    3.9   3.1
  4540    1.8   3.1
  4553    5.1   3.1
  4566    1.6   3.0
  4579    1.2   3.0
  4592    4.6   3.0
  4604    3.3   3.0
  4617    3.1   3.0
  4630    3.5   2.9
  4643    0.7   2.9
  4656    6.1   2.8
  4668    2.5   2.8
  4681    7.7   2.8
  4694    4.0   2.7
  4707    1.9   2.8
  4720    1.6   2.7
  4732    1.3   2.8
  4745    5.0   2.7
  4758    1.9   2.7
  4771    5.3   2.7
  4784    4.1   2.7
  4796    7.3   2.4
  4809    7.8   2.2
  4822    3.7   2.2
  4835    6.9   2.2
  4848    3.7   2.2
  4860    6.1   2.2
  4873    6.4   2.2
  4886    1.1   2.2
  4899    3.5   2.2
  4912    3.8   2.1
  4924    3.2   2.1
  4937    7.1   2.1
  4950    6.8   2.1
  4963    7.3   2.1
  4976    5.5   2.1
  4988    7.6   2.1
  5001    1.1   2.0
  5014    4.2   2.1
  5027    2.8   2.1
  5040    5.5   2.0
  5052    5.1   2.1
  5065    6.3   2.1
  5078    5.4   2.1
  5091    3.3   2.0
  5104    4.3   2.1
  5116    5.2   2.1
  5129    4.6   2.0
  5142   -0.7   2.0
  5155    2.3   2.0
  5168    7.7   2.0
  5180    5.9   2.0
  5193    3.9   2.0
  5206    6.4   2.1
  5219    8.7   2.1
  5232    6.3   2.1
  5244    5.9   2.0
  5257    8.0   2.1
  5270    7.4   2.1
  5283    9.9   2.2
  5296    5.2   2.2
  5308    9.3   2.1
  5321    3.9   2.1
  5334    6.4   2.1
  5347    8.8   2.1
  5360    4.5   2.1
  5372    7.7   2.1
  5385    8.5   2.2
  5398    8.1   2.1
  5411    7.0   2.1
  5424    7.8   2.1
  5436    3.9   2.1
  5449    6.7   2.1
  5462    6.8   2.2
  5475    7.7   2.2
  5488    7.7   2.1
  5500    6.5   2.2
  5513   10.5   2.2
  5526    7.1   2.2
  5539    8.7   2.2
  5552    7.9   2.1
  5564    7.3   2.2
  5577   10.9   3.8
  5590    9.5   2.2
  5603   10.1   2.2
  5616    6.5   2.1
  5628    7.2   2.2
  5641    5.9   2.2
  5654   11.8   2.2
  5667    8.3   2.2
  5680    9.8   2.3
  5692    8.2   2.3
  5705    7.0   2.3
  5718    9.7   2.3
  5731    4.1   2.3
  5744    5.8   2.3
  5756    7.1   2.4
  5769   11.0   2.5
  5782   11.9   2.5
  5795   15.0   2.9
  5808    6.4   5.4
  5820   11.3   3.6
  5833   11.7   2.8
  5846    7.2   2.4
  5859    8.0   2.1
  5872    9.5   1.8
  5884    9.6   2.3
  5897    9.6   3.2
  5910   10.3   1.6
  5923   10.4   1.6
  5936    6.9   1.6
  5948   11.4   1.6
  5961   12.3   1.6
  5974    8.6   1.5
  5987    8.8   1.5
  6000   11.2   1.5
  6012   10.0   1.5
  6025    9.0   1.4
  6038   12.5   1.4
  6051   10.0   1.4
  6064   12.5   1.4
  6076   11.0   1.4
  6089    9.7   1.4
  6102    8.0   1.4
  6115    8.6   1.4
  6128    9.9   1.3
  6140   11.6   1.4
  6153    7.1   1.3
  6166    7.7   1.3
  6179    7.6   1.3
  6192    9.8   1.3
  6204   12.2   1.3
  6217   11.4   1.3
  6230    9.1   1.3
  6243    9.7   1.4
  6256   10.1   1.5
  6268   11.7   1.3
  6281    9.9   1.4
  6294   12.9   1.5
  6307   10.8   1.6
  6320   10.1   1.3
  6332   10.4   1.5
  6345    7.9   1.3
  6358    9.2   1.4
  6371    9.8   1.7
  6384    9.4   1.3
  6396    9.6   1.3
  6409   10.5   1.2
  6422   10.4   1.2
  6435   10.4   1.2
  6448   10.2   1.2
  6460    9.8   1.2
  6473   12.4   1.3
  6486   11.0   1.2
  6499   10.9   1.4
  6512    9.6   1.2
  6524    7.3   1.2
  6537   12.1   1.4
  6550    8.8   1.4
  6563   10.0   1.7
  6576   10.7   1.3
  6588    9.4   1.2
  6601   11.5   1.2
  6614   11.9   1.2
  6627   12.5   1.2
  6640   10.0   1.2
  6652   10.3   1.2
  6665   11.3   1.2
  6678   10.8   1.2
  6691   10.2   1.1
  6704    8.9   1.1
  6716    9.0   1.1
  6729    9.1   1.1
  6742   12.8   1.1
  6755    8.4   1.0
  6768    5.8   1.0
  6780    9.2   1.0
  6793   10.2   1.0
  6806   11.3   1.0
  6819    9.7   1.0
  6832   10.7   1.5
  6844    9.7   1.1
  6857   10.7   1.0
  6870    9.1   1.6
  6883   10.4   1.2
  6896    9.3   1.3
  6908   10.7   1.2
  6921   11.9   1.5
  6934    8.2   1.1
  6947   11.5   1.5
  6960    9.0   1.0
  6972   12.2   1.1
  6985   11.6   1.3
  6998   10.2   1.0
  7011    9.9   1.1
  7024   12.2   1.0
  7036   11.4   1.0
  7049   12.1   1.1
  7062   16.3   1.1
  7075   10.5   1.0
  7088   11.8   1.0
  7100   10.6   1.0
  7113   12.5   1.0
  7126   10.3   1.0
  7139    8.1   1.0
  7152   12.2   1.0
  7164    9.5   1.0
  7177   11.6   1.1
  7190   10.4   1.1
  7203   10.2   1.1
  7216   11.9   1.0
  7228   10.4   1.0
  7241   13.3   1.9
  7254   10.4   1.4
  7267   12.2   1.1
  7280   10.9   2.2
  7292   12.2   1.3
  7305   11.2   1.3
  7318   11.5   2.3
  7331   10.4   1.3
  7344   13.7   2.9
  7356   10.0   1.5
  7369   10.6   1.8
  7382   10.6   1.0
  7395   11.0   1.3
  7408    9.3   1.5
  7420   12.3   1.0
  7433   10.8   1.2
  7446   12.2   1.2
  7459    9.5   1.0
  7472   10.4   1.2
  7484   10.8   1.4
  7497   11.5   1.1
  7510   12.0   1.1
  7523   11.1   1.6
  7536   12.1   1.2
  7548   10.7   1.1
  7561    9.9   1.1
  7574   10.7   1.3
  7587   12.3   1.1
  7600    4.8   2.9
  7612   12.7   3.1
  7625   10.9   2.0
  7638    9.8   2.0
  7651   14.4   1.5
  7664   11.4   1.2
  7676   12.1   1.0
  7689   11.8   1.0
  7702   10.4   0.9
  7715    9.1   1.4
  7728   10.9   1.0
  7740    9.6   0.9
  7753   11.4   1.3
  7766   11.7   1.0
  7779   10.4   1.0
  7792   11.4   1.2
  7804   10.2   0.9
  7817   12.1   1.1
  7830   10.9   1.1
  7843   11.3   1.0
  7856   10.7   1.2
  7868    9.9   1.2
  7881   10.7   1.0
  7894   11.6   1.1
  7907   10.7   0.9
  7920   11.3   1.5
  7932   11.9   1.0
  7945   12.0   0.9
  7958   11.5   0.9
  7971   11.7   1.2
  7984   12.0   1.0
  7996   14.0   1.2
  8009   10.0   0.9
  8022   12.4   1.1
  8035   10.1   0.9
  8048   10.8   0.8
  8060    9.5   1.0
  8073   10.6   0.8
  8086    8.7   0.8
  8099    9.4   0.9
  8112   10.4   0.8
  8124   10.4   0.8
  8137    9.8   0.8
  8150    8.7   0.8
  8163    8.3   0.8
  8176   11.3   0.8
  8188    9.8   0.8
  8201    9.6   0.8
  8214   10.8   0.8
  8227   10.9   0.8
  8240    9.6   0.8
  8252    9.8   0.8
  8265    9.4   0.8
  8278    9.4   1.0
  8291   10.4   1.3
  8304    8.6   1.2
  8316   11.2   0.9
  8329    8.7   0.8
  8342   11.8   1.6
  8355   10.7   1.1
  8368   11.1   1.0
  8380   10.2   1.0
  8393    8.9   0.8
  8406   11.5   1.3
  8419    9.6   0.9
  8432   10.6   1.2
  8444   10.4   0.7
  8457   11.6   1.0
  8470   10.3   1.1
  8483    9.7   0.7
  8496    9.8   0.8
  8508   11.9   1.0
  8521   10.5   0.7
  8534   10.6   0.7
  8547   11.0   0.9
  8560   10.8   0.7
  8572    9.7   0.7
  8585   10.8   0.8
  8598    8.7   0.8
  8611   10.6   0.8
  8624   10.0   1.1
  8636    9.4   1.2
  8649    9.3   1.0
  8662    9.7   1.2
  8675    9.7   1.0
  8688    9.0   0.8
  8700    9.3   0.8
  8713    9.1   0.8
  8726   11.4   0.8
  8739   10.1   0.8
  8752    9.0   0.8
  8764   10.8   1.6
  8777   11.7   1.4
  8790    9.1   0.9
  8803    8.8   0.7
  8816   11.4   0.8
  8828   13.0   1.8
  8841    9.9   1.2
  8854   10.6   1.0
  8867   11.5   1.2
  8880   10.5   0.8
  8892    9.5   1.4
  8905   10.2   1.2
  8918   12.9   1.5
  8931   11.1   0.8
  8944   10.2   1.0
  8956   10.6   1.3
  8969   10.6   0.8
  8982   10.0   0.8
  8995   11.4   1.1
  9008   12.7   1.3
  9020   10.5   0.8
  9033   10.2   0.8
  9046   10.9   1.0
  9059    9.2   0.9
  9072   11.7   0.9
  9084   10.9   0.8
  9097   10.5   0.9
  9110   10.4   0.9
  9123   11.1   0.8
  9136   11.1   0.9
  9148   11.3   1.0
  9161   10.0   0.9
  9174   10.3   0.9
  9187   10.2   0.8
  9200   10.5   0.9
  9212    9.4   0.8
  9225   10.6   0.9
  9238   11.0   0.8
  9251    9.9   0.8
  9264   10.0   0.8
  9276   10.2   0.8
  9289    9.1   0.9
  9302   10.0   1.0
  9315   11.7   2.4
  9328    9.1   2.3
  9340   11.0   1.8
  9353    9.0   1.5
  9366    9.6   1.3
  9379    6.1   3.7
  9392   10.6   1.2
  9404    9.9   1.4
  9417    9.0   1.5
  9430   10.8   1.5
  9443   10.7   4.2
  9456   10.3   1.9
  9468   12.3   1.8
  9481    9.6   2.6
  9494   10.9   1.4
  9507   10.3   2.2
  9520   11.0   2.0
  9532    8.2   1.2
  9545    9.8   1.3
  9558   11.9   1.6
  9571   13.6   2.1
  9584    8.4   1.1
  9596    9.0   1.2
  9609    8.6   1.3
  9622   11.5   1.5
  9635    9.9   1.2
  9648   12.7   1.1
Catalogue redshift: 0.31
